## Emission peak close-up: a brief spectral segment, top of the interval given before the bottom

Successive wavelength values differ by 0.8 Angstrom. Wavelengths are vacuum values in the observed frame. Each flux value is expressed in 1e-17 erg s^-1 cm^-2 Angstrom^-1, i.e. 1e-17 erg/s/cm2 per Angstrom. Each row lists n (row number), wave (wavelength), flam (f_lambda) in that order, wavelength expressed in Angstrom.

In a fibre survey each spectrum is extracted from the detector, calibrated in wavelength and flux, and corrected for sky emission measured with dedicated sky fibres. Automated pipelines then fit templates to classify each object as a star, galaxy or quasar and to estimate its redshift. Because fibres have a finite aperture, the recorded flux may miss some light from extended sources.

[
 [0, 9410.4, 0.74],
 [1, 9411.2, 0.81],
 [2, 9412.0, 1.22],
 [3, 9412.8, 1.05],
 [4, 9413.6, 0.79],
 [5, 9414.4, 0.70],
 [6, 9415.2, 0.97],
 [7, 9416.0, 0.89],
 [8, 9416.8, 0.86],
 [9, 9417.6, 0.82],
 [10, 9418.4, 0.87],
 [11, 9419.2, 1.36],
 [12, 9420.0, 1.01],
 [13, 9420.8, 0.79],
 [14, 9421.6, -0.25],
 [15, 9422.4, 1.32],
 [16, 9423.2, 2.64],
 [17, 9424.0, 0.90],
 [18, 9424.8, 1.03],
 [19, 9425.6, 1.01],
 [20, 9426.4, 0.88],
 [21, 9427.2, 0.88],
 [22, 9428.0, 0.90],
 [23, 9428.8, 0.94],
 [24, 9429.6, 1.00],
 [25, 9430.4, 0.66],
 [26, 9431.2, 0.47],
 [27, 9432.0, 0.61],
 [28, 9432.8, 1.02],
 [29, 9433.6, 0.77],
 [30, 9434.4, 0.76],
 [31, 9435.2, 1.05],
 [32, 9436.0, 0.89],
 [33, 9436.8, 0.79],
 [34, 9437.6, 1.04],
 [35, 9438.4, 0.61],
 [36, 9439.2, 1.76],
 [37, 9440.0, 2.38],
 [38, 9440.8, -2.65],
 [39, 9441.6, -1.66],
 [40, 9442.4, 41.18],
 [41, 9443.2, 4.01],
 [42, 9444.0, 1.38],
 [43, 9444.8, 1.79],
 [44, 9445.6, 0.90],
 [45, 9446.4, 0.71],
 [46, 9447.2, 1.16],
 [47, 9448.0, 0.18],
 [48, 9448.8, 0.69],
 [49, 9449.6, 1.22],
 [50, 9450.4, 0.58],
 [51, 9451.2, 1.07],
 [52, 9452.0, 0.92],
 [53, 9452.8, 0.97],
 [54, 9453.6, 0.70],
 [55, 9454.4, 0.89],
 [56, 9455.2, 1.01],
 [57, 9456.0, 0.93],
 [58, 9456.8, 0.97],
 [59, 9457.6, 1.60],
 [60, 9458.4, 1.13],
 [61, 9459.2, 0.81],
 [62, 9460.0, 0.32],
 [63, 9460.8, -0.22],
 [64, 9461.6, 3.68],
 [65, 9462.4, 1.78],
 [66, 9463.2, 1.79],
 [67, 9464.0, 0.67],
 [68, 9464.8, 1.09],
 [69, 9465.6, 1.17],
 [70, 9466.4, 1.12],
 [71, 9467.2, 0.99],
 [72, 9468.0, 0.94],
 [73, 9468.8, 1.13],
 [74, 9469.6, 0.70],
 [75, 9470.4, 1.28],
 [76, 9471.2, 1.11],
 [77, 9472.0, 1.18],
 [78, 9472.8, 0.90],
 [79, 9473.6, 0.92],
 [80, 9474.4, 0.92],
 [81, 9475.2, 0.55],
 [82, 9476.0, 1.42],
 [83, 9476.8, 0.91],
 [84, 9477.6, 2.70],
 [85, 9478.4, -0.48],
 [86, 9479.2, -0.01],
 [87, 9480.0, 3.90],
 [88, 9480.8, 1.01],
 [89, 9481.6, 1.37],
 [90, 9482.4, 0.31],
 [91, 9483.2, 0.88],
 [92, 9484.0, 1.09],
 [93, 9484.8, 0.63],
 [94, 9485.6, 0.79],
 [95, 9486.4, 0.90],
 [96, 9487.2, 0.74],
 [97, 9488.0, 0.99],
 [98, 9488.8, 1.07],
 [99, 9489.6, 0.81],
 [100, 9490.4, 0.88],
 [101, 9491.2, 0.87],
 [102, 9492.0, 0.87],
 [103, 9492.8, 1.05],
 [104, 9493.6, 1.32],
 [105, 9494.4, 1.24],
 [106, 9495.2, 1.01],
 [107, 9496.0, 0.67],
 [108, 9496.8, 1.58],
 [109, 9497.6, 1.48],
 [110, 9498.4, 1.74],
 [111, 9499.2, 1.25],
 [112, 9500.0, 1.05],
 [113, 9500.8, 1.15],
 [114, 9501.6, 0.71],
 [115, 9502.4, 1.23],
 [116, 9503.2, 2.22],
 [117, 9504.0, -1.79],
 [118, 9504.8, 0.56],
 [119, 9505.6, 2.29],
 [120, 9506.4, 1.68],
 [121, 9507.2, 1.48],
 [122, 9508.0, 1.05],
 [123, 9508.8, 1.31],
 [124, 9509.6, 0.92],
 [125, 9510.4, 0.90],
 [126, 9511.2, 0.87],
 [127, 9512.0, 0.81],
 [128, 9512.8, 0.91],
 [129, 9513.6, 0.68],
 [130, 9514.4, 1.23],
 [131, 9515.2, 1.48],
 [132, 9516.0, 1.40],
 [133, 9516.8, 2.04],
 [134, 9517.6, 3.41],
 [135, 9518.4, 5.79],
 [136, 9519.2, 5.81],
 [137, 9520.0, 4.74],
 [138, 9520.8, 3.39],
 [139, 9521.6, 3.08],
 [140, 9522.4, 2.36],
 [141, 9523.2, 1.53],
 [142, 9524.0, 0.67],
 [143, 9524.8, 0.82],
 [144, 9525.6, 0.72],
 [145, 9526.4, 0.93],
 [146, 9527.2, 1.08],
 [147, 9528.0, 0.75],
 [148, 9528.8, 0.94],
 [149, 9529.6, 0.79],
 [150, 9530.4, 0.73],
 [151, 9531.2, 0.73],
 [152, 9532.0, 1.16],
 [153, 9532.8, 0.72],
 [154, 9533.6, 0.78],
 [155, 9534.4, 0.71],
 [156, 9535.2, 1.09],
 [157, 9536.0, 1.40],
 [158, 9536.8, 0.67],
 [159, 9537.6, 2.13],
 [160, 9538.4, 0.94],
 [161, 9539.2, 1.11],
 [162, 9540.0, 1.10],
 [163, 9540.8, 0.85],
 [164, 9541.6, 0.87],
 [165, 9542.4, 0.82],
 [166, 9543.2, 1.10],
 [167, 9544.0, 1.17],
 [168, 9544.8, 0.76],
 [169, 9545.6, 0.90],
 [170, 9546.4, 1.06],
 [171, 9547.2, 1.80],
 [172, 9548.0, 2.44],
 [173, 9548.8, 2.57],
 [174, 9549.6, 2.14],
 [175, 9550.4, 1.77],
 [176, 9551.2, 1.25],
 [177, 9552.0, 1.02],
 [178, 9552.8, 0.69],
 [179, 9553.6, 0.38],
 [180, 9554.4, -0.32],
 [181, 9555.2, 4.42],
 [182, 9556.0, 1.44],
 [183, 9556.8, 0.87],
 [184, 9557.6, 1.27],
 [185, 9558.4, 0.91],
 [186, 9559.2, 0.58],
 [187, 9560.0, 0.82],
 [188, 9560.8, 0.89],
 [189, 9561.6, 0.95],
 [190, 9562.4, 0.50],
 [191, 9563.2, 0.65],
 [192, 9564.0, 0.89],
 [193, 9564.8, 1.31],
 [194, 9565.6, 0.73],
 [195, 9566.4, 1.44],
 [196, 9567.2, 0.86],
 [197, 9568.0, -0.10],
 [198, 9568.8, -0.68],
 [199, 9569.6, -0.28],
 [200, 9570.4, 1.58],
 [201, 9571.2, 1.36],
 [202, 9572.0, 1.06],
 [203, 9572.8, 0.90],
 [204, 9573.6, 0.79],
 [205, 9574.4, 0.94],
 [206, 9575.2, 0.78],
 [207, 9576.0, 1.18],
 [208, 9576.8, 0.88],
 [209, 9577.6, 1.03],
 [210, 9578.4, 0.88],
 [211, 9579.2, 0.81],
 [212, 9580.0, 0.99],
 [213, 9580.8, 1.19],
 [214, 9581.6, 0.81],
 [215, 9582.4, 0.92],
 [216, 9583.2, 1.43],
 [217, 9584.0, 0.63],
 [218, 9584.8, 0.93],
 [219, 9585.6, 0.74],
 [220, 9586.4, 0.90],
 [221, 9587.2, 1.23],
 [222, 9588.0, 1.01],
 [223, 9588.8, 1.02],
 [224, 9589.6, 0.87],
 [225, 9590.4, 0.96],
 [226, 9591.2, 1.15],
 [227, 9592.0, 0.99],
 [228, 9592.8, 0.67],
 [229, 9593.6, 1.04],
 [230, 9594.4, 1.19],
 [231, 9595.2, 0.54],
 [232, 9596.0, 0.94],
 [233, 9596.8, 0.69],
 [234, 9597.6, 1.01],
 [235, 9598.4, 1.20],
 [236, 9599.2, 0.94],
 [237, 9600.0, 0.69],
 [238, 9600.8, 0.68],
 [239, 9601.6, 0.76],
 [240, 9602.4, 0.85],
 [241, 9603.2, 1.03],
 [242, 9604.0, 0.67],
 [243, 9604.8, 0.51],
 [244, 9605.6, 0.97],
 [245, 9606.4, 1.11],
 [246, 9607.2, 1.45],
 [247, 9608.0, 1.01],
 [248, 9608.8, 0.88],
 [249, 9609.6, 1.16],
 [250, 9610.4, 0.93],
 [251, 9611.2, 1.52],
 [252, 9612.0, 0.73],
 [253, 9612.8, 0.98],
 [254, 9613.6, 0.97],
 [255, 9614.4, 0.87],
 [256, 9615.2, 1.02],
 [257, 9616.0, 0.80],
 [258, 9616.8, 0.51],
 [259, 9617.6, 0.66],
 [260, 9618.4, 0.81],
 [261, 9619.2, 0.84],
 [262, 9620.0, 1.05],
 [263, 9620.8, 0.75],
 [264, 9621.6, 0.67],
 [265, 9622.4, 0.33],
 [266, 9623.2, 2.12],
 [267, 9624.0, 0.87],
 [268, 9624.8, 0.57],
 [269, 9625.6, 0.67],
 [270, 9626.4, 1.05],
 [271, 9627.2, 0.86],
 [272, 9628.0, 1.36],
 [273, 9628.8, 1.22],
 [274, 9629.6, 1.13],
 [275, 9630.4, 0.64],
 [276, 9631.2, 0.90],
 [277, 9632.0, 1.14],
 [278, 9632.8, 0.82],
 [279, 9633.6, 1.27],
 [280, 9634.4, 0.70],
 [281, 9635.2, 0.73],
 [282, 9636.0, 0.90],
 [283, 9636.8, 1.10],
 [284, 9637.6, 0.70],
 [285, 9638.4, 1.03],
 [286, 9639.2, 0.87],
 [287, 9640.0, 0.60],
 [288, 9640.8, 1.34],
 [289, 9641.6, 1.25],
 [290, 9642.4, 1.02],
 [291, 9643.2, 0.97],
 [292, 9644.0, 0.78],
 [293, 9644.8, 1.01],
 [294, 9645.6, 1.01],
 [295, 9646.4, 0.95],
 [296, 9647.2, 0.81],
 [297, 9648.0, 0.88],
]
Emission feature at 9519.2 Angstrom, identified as Halpha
